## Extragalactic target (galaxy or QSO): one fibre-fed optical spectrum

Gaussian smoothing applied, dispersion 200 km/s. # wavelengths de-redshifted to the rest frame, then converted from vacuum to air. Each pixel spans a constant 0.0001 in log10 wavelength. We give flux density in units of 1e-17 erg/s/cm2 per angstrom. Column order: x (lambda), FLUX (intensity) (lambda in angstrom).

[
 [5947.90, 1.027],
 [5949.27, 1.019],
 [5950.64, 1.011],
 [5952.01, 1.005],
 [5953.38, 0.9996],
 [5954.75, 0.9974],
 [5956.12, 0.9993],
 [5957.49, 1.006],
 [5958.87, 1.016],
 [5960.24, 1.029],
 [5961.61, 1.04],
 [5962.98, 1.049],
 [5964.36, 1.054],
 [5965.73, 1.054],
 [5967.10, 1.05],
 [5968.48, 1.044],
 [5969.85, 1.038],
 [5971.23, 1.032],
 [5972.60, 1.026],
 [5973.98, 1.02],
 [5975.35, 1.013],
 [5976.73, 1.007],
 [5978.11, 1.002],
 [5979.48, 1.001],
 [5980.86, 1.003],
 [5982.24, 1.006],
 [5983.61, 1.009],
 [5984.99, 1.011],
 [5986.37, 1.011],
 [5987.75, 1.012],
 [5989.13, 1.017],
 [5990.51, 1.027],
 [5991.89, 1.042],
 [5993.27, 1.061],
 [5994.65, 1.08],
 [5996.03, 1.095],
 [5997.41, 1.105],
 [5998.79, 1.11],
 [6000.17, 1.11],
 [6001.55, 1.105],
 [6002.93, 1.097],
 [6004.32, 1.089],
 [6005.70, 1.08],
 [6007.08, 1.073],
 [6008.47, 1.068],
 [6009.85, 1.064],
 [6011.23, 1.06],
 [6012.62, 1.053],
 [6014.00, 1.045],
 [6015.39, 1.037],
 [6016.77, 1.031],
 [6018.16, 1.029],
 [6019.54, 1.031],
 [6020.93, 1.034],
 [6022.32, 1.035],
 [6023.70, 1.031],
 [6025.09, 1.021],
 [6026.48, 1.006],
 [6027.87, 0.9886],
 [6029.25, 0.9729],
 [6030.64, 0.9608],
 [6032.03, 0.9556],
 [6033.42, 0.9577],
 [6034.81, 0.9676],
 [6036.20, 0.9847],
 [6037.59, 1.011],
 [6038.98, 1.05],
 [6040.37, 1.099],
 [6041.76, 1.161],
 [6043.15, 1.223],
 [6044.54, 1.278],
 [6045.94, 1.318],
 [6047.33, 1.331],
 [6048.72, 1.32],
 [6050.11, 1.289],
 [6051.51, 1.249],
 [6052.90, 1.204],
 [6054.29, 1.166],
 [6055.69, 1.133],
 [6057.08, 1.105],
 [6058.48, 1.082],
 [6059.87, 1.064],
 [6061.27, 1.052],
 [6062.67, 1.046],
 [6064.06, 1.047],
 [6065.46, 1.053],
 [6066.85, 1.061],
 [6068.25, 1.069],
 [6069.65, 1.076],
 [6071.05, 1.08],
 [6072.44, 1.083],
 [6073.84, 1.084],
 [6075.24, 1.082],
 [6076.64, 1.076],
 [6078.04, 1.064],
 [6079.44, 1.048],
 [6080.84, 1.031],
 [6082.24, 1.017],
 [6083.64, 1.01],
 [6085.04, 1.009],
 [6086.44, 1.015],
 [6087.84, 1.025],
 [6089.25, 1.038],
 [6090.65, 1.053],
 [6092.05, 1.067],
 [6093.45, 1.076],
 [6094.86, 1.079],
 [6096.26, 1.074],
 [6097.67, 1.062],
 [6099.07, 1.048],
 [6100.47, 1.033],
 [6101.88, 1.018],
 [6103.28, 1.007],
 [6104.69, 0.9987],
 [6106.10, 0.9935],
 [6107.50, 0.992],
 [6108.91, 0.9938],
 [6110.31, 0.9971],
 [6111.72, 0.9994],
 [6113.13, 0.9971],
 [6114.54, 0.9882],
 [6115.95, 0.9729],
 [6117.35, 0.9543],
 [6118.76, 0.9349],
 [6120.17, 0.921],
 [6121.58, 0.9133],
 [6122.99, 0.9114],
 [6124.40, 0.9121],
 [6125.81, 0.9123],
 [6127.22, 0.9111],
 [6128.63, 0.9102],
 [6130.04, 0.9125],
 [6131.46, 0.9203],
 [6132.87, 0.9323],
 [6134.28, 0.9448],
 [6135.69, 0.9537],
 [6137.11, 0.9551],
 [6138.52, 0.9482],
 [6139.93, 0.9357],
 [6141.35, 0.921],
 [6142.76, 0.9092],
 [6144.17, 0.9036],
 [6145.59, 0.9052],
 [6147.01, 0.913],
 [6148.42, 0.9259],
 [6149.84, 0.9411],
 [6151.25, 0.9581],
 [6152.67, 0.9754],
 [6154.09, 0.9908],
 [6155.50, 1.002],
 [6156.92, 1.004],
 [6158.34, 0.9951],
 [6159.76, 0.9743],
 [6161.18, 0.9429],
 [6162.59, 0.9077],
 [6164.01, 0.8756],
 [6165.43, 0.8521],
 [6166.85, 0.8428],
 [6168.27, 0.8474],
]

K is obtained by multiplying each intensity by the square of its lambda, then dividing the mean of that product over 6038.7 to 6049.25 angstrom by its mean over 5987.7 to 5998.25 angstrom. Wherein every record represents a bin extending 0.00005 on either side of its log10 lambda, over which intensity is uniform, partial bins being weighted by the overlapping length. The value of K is 1.18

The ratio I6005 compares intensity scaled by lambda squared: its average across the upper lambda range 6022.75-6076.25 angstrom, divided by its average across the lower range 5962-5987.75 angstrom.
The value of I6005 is 1.10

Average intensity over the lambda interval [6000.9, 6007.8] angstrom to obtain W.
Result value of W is 1.09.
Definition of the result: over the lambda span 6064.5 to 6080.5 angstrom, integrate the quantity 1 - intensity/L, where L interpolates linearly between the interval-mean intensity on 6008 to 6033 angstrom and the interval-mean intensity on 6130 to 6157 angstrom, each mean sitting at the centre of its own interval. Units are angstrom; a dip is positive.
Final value -1.3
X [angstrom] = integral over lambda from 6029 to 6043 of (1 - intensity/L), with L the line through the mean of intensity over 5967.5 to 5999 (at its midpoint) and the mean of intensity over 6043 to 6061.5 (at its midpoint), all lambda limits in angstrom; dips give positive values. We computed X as 1.7 angstrom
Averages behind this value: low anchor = 1.03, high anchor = 1.2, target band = 1.02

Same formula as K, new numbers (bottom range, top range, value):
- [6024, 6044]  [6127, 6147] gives 0.93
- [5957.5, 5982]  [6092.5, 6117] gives 1.04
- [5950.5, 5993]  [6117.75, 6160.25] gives 0.97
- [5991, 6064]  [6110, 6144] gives 0.89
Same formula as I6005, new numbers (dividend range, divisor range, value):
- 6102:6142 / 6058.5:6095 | 0.92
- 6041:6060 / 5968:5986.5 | 1.22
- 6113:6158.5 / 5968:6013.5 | 0.94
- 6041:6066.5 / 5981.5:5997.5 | 1.15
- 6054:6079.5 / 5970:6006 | 1.06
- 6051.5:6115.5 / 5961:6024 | 1.04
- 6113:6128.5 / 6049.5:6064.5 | 0.85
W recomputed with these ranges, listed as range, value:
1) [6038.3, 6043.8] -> 1.13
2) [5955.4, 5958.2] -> 1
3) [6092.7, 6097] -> 1.07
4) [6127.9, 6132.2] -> 0.914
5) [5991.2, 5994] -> 1.05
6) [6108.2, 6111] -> 0.997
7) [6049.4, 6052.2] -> 1.27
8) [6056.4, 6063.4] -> 1.07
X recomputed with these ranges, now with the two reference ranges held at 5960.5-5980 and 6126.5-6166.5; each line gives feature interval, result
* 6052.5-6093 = -3.7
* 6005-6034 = -0.6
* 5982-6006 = -1.0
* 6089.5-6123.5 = -1.7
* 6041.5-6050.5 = -2.6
